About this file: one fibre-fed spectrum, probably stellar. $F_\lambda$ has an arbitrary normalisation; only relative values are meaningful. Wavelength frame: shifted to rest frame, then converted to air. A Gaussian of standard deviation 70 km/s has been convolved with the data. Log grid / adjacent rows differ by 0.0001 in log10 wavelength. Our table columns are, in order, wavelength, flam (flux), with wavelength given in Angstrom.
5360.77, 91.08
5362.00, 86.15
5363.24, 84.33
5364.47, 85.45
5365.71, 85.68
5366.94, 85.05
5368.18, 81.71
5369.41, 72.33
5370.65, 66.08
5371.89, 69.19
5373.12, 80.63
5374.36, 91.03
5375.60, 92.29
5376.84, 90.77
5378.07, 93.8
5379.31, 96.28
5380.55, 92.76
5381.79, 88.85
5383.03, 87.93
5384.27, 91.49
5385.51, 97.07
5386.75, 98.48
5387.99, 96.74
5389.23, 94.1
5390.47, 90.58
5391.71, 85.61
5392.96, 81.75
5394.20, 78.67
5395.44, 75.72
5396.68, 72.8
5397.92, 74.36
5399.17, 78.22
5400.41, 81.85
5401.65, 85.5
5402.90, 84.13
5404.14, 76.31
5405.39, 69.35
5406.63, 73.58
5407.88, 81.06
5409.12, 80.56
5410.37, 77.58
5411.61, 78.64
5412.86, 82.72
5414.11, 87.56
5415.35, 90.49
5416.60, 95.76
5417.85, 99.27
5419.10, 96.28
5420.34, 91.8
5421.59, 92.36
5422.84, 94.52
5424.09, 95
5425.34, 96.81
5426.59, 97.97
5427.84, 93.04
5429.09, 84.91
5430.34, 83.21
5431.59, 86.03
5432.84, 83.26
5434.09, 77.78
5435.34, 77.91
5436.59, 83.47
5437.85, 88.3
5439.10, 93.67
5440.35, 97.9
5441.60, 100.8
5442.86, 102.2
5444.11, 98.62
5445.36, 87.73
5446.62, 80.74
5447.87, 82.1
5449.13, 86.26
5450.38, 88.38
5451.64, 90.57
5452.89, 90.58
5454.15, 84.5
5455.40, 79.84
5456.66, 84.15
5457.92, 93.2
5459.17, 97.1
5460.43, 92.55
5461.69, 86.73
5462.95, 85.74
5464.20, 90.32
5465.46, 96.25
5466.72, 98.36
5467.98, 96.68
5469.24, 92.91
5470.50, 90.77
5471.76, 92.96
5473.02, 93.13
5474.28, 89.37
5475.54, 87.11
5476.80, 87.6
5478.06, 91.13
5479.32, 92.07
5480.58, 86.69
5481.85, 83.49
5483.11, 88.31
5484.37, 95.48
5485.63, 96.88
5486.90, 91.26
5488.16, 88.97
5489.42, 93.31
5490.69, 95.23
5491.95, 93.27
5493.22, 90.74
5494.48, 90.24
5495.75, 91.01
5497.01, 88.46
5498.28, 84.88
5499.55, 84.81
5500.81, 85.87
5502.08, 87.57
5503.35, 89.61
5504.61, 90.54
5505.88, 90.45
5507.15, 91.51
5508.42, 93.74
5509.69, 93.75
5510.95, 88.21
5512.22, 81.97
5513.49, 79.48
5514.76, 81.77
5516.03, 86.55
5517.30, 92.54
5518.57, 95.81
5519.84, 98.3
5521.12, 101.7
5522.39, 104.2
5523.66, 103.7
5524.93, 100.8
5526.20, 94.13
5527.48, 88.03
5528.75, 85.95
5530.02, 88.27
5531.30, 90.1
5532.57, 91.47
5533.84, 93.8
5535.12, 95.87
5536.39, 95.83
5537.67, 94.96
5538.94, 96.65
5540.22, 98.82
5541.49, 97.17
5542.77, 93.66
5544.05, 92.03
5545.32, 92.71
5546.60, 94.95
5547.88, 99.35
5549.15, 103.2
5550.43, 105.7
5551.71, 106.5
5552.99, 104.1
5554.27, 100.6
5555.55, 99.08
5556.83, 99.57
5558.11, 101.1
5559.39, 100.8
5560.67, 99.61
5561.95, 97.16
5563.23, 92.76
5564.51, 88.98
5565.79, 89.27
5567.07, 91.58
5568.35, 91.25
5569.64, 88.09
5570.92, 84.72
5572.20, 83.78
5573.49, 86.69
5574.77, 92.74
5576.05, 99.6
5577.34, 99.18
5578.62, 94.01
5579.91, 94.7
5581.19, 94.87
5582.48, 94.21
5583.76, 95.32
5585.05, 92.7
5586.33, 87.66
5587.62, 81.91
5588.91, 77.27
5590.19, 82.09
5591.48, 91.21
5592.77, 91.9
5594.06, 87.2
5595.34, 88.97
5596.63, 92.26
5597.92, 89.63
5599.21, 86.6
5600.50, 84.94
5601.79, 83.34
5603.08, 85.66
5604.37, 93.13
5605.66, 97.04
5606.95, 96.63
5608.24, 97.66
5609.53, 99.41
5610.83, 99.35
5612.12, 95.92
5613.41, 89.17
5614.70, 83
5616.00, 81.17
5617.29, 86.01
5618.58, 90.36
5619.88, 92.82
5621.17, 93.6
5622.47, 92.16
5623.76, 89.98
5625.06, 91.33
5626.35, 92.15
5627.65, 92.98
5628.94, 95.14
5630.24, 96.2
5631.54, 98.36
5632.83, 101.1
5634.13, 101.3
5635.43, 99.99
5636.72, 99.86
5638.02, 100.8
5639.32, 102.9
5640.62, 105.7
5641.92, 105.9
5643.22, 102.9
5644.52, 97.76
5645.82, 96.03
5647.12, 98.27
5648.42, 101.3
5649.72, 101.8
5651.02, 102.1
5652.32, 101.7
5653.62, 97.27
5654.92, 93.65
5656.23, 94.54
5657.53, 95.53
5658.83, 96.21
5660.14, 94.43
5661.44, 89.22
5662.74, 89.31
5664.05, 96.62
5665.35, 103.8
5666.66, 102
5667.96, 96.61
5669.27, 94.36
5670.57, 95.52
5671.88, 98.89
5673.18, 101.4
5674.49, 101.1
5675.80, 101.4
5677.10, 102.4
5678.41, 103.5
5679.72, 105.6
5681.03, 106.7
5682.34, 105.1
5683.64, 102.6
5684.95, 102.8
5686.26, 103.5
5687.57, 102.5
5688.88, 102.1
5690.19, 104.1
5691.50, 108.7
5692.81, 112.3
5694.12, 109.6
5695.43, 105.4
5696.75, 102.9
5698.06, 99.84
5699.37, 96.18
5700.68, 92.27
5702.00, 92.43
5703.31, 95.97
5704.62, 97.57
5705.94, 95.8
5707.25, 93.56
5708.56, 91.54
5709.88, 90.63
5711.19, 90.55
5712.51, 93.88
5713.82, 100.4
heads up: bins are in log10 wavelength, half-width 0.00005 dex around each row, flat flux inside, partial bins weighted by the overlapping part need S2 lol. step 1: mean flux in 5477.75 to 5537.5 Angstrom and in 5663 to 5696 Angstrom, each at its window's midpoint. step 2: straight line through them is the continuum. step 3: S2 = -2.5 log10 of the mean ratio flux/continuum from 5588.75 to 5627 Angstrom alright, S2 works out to 0.088 mag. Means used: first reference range 91.3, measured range 90.2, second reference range 103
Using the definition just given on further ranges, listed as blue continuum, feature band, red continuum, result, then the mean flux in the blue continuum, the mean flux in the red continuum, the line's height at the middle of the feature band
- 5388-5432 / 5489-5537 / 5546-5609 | -0.01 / 85.5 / 93.1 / 90.2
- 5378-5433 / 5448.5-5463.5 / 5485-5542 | 0.01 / 86.9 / 92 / 89.3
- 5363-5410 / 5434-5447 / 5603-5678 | -0.05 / 84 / 96.5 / 86.6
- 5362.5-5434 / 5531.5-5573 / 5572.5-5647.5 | -0.05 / 85.9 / 93.2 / 91.2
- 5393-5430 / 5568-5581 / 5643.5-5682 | 0.03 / 85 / 98.7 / 93.9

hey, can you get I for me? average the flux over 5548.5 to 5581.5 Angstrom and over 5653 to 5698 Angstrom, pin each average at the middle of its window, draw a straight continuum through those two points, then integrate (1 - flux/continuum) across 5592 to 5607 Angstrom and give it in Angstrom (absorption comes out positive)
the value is 1.2 Angstrom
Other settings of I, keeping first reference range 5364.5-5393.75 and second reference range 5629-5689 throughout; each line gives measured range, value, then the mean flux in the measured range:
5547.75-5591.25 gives 0.8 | 94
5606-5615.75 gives 0.4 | 93.9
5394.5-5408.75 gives 1.7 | 77.6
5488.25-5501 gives 0.4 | 89.9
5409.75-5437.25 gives 0.2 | 88.5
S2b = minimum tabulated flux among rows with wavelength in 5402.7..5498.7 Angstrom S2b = 69.35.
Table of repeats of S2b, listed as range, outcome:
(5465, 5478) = 87.11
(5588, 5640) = 77.27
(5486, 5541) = 79.48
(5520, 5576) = 83.78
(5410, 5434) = 77.58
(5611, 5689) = 81.17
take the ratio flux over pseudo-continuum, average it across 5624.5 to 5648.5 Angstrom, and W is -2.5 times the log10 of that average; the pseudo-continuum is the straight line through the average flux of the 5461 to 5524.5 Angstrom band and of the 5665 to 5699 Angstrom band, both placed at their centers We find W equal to 0.012 mag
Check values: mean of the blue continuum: 91.1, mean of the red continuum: 103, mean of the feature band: 98.9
